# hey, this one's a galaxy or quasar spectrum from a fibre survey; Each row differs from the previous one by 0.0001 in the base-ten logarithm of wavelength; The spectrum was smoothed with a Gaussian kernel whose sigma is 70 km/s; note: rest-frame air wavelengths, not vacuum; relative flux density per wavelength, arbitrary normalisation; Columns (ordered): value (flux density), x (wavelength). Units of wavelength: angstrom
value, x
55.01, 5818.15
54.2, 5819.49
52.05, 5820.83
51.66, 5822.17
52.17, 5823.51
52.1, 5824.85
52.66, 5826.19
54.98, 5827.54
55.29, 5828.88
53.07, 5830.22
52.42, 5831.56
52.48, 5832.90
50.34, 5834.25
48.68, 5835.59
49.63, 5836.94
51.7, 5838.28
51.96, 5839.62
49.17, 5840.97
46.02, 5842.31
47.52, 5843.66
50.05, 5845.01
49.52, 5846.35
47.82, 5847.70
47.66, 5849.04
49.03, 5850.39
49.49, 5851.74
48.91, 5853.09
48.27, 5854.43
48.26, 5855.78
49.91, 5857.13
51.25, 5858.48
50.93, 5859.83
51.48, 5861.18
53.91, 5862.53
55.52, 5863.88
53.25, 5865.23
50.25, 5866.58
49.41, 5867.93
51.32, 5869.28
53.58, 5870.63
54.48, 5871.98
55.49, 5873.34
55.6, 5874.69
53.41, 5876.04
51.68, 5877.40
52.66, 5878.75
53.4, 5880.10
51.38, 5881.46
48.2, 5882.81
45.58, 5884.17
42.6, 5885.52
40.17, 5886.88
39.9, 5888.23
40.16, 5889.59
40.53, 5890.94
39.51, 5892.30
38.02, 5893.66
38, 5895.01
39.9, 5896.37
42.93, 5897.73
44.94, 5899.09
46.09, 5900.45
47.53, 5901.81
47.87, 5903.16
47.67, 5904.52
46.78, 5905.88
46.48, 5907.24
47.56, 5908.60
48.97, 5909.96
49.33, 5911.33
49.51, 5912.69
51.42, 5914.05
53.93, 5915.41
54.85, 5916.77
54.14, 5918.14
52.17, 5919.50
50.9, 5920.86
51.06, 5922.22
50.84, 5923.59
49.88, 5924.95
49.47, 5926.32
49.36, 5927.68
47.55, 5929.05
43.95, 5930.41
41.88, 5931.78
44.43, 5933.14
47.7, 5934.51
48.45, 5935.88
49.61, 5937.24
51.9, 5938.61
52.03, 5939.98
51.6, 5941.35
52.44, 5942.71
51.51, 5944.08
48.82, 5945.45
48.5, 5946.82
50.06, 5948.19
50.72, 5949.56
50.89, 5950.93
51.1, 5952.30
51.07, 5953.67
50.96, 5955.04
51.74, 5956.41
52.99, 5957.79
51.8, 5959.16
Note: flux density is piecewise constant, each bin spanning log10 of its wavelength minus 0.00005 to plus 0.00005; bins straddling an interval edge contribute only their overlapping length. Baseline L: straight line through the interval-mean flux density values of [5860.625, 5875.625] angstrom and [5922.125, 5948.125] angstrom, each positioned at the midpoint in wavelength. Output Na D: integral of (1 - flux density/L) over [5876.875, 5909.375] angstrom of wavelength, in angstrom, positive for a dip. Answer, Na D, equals 4.2 angstrom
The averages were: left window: 53.2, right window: 49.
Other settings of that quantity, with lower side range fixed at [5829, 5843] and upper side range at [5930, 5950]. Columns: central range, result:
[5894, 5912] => 1.46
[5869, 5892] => 0.62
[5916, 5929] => -0.52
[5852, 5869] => -0.20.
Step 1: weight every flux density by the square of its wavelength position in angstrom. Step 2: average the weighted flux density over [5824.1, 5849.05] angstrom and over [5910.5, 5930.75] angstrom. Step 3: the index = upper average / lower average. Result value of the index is 1.0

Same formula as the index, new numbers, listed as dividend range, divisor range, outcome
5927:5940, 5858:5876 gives 0.92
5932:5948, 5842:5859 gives 1.05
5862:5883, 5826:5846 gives 1.05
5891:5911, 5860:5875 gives 0.85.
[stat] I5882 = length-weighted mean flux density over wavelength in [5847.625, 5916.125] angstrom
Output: 48.3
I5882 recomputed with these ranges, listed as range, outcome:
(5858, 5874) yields 52.6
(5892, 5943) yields 47.9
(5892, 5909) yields 44.2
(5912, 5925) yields 52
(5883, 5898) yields 40.8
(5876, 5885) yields 50.6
